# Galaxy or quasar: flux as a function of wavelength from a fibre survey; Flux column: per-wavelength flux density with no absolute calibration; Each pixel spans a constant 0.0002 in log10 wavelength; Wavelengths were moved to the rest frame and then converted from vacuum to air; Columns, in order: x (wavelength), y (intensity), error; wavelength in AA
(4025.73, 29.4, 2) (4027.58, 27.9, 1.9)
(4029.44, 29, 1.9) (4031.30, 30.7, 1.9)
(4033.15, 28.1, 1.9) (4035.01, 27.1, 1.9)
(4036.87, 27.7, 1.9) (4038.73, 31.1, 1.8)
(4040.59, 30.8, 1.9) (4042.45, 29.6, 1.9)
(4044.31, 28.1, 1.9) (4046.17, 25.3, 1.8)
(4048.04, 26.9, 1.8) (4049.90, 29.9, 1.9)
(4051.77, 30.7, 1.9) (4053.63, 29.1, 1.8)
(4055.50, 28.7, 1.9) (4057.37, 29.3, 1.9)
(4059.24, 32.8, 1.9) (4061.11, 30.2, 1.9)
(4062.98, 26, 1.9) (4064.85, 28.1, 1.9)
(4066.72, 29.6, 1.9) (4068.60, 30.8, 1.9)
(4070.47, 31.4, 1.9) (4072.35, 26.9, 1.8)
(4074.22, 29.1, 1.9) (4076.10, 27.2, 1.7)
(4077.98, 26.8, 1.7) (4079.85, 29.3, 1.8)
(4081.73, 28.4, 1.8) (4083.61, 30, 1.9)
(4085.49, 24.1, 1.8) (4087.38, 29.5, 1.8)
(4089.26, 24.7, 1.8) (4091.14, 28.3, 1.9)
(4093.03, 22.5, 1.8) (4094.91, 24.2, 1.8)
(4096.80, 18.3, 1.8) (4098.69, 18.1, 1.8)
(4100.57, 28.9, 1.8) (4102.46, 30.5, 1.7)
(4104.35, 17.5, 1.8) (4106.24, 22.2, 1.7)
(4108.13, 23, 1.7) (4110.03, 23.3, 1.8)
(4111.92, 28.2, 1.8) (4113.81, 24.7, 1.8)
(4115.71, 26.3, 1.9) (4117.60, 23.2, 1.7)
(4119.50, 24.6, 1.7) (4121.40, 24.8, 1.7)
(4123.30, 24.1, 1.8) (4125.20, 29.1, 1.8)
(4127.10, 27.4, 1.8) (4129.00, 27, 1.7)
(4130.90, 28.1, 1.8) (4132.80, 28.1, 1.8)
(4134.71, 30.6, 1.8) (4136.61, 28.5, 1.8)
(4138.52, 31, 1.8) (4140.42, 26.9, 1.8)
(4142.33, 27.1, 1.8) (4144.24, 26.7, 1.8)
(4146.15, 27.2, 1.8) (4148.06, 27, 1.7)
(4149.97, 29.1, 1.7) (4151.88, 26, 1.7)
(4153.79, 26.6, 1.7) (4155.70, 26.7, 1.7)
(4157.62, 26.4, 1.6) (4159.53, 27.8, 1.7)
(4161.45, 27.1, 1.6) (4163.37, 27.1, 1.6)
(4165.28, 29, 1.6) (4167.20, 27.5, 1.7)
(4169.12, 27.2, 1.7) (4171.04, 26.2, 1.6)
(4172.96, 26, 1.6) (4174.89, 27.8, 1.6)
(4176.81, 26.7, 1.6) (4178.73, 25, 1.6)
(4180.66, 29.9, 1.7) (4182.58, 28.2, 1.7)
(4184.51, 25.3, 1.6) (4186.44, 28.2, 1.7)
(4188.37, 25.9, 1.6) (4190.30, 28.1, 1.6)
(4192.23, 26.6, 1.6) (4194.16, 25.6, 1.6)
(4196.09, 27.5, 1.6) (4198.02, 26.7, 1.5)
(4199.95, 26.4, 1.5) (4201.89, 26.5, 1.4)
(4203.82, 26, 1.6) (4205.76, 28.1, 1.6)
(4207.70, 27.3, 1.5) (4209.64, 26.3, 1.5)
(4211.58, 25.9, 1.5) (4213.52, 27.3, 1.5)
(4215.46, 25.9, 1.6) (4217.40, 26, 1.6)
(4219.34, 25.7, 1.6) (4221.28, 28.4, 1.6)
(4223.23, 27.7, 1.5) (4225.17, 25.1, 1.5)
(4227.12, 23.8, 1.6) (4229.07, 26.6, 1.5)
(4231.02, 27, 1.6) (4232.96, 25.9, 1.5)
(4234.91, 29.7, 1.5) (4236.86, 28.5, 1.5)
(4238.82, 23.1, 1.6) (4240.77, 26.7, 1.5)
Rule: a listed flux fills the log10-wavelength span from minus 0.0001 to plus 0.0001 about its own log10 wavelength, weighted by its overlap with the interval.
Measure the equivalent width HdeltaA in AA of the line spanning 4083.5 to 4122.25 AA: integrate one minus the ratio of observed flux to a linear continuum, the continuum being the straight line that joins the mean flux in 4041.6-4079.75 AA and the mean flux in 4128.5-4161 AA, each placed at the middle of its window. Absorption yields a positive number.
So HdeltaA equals 5.17 AA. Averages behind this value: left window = 28.8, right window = 27.7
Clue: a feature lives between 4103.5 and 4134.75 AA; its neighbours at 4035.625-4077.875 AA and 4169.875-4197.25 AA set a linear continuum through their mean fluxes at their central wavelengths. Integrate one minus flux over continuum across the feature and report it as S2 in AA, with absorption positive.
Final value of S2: 3.0 AA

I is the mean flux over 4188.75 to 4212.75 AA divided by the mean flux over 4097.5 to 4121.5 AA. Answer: 1.11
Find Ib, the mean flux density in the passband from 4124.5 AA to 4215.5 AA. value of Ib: 27.3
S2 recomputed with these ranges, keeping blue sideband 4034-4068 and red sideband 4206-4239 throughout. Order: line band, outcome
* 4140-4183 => 0.41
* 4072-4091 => 0.59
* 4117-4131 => 0.98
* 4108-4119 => 1.25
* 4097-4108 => 2.02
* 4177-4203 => 0.13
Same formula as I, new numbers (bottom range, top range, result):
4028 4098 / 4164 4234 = 0.95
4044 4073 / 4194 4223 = 0.92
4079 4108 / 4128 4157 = 1.11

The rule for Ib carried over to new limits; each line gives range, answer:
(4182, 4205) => 26.7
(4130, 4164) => 27.7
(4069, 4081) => 28.6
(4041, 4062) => 29.2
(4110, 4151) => 27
